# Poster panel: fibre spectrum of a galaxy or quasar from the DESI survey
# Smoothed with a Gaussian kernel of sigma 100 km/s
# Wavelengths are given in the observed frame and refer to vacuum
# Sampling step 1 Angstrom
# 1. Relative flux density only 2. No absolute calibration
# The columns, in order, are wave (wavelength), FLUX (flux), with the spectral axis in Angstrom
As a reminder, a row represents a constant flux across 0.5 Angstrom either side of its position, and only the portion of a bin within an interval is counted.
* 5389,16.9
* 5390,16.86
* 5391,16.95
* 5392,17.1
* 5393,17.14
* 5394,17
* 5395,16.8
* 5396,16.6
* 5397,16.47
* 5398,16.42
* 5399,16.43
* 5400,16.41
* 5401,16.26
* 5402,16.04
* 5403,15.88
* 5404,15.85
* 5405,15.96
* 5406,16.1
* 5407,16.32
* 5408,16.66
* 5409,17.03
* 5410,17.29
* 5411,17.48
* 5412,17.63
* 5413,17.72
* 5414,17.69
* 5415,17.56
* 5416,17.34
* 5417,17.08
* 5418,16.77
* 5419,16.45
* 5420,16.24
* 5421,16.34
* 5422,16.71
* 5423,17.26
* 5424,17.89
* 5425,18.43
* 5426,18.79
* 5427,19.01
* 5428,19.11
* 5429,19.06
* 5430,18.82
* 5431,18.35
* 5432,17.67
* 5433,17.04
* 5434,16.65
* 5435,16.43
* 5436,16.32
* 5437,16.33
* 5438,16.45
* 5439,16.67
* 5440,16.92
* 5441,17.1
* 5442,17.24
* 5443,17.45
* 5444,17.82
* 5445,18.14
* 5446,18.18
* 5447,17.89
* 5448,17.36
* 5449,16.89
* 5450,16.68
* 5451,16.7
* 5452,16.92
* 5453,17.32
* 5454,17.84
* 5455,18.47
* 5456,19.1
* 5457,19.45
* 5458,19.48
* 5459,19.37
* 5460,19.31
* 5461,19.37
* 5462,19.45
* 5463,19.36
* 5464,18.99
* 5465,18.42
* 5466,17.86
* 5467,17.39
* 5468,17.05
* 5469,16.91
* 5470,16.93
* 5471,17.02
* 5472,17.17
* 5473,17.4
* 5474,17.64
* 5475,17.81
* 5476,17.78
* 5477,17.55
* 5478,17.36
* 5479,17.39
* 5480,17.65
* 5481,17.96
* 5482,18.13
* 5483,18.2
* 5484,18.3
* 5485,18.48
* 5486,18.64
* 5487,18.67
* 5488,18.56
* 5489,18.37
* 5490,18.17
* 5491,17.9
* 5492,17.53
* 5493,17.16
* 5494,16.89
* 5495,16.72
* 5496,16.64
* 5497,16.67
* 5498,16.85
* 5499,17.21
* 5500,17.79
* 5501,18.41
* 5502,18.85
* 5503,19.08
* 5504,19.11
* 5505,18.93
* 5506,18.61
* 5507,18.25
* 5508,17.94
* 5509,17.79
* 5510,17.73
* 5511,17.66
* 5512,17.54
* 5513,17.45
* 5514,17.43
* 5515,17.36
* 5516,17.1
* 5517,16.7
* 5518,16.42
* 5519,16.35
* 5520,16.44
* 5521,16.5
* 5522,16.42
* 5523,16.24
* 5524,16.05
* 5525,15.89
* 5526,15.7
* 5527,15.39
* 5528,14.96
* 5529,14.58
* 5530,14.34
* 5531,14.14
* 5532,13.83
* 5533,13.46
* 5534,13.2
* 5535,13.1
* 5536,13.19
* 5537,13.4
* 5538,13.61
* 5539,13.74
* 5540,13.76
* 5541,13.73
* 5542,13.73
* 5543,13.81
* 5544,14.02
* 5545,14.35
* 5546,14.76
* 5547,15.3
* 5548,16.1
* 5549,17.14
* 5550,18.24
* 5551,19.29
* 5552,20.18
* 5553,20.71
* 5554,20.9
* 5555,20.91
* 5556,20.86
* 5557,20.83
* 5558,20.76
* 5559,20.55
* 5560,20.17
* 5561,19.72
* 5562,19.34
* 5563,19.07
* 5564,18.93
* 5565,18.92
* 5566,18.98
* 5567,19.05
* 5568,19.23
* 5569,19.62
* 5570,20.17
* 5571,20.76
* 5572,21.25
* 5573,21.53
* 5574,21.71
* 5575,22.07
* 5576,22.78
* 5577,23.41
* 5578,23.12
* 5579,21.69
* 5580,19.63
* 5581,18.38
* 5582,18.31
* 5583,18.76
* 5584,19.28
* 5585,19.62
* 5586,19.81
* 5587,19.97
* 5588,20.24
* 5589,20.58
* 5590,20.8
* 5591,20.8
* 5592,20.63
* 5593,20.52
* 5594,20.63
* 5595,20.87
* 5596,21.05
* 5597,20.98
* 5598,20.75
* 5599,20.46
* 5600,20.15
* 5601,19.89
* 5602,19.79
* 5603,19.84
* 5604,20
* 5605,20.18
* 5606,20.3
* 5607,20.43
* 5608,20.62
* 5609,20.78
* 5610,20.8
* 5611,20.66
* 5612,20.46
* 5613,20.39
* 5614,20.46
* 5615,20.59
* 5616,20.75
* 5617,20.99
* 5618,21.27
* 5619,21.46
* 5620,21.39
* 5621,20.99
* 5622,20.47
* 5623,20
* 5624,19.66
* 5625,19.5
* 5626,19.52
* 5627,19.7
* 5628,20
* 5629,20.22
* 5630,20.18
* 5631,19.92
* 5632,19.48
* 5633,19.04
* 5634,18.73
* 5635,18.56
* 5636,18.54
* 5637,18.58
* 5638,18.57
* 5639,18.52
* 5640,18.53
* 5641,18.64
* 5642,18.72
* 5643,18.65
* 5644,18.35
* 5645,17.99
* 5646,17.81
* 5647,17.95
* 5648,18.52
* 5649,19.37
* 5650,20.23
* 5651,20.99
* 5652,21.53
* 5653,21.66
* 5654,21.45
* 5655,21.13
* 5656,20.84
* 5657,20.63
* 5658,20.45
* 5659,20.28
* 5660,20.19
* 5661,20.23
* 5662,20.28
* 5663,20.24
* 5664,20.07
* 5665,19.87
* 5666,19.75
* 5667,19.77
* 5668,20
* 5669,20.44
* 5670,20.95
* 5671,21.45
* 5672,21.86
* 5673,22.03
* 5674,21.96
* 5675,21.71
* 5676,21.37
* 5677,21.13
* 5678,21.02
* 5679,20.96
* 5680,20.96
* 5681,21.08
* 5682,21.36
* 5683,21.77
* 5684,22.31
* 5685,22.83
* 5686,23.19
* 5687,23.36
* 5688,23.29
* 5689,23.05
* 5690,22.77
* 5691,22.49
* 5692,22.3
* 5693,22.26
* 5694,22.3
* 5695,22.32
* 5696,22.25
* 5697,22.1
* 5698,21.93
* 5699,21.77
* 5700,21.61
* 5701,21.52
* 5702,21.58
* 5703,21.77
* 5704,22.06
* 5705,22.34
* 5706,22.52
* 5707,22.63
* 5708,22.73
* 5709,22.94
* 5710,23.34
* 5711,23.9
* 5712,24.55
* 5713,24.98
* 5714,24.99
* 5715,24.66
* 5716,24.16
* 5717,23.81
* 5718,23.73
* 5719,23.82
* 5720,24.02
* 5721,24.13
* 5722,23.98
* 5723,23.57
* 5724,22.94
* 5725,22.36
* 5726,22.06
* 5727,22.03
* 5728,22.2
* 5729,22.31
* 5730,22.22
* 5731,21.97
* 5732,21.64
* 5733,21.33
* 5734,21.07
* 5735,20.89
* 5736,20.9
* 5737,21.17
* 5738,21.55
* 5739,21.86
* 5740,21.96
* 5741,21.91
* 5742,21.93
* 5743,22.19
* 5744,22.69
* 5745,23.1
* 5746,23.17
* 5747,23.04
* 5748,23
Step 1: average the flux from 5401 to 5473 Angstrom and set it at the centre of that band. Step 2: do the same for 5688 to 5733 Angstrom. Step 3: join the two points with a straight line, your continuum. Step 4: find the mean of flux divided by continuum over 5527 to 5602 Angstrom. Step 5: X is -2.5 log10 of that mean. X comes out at 0.09 mag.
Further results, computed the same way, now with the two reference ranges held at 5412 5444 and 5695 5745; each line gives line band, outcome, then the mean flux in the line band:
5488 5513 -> 0.05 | 17.8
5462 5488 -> 0.02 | 17.9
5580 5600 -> 0.01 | 20.1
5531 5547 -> 0.37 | 13.8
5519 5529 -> 0.20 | 15.9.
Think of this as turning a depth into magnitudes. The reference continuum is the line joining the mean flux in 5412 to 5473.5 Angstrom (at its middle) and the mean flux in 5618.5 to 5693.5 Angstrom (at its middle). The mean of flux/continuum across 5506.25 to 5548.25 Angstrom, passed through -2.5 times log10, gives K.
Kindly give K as 0.21 mag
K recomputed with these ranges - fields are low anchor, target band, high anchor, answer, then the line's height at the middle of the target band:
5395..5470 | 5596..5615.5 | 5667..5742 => 0.01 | 20.5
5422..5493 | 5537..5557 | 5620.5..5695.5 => 0.15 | 19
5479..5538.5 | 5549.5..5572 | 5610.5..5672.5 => -0.11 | 18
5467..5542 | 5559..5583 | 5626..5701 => -0.11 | 18.4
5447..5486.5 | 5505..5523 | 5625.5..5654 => 0.06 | 18.3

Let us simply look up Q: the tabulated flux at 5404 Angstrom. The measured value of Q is 15.85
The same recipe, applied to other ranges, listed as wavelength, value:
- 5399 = 16.43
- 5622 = 20.47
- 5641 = 18.64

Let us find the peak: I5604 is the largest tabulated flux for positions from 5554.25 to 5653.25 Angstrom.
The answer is 23.41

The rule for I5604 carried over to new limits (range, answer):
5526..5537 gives 15.7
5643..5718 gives 24.99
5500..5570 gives 20.91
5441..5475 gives 19.48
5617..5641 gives 21.46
